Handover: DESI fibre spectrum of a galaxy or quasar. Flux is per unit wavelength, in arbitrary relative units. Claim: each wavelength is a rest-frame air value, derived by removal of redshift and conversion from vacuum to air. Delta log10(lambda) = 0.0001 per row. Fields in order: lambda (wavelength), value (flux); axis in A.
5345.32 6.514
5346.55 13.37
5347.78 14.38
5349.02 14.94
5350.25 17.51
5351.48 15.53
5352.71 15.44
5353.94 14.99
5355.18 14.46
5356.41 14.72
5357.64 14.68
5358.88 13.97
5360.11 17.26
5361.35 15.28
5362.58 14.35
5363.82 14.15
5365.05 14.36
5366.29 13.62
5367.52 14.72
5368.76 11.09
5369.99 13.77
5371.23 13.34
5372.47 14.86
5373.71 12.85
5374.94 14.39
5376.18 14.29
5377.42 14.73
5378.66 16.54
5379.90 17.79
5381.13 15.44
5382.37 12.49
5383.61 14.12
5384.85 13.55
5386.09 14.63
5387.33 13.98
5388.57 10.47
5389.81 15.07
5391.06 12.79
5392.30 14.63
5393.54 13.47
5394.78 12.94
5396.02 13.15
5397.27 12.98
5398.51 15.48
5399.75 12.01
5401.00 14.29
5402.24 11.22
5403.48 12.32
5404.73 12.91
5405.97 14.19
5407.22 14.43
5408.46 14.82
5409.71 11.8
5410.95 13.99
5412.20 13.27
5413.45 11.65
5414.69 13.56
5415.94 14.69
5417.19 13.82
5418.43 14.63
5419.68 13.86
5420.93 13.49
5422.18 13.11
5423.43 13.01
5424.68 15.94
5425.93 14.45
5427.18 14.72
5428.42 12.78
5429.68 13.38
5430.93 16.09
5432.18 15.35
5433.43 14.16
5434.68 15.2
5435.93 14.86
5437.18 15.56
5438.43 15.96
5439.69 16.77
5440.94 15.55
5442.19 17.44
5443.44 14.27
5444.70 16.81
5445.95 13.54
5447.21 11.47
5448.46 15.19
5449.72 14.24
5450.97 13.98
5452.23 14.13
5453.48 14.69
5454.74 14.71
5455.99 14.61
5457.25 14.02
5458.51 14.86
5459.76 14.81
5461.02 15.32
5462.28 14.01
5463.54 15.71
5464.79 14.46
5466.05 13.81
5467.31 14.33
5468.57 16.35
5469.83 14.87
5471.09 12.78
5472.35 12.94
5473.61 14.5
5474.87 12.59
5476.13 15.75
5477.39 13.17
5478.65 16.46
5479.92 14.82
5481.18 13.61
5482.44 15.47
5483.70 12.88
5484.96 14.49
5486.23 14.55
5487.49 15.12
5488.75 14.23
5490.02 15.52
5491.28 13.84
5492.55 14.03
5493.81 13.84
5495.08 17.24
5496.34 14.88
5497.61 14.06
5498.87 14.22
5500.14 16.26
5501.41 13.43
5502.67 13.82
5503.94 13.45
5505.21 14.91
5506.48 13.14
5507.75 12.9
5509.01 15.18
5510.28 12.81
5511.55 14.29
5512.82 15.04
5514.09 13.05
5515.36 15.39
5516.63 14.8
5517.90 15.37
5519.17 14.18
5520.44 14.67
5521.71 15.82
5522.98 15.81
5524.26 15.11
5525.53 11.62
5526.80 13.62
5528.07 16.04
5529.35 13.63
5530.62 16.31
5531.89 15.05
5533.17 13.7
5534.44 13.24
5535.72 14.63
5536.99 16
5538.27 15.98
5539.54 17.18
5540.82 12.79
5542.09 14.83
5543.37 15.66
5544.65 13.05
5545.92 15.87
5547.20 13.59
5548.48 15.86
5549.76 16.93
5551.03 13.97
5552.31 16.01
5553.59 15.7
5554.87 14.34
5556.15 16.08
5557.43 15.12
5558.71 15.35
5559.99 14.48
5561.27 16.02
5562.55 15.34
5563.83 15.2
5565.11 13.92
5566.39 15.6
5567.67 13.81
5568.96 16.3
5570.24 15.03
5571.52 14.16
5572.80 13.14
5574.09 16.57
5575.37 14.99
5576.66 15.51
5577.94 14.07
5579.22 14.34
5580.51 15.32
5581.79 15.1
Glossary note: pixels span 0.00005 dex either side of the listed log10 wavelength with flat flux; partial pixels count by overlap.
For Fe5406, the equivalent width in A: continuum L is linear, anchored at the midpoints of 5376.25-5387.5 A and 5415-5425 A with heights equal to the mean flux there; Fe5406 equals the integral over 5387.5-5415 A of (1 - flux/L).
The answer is 2.2 A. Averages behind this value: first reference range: 14.8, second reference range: 14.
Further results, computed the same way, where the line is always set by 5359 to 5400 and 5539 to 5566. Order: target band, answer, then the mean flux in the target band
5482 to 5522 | 1.0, 14.4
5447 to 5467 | 0.2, 14.4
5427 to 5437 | -0.1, 14.6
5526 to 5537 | 0.3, 14.6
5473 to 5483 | 0.1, 14.5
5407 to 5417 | 0.5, 13.5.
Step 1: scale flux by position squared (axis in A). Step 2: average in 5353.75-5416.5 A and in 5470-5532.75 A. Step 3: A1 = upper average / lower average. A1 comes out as 1.1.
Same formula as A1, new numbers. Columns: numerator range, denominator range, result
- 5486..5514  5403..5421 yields 1.09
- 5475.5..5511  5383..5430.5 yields 1.10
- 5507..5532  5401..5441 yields 1.07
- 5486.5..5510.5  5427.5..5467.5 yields 0.99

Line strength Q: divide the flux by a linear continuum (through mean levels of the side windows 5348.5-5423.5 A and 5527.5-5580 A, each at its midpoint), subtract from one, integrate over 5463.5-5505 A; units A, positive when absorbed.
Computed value 0.4 A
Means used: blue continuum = 14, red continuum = 15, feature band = 14.5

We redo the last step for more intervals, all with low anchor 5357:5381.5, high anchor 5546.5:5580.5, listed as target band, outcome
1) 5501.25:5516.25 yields 0.9 A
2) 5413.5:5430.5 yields 0.9 A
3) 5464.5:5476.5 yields 0.5 A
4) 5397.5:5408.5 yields 0.9 A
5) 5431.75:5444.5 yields -0.7 A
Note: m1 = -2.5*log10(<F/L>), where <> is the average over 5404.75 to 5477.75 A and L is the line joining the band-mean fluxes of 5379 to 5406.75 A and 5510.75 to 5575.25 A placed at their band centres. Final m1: -0.02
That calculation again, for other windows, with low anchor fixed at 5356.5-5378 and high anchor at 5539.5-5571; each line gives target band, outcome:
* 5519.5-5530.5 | 0.02 mag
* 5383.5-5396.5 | 0.06 mag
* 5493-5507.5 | 0.03 mag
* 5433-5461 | -0.02 mag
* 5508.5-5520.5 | 0.03 mag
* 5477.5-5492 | 0.01 mag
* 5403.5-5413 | 0.07 mag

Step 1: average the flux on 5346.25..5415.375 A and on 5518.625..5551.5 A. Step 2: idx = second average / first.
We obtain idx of 1.05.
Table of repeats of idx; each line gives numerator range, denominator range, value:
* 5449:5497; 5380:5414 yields 1.08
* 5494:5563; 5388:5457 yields 1.05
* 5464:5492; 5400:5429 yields 1.06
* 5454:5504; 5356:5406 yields 1.04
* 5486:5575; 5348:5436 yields 1.05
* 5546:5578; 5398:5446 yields 1.06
